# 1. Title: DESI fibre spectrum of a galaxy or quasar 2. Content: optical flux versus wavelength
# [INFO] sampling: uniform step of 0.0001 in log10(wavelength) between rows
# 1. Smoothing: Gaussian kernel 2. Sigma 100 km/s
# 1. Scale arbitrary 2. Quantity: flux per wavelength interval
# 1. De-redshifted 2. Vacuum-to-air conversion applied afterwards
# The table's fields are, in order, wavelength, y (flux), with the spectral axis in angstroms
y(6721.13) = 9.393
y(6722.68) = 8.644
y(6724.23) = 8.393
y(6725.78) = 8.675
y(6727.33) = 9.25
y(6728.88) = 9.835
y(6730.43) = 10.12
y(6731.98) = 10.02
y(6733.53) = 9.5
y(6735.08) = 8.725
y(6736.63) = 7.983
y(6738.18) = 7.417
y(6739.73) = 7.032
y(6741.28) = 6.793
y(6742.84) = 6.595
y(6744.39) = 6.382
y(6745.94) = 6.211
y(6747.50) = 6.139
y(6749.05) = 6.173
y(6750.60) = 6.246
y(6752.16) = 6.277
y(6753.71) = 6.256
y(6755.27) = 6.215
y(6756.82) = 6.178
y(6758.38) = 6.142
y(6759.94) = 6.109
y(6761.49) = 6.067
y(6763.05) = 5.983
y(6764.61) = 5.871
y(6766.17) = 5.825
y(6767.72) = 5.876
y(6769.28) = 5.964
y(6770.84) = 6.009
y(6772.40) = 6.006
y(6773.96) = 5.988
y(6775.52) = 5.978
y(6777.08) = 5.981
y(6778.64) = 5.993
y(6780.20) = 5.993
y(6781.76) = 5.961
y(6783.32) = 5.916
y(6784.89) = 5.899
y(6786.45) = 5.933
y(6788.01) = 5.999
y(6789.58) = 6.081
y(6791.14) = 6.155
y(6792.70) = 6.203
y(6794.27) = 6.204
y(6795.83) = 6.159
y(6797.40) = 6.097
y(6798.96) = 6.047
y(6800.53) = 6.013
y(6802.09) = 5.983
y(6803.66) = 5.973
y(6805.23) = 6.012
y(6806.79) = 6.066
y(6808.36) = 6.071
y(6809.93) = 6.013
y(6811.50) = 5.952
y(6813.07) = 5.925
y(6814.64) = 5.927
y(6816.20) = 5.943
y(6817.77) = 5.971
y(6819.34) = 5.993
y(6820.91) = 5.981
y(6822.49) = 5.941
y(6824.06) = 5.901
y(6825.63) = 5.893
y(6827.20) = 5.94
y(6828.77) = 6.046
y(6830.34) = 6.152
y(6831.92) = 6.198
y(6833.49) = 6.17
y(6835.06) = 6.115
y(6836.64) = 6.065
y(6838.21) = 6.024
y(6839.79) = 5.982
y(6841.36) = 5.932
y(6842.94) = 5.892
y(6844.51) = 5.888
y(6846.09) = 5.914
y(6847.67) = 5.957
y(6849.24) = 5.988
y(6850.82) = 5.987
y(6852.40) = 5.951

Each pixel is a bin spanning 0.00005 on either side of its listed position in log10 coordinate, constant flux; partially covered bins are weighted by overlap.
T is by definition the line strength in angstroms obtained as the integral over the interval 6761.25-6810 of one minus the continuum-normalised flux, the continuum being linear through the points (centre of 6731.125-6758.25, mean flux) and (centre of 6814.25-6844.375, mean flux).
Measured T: 4.0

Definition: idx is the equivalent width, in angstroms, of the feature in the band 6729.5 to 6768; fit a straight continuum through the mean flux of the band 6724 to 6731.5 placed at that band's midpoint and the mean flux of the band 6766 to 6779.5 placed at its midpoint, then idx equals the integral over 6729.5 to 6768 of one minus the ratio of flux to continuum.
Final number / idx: 4.4 angstroms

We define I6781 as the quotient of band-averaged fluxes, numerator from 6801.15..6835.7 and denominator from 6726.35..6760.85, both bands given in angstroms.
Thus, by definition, 0.82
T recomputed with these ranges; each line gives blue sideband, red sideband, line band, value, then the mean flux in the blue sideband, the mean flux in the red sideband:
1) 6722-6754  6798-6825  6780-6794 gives 1.17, 7.76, 5.98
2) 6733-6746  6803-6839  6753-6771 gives 2.55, 7.43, 6.01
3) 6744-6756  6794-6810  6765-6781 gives 0.51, 6.23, 6.06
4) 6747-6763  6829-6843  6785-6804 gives 0.17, 6.17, 6.07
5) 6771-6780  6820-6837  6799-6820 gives 0.10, 5.99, 6.03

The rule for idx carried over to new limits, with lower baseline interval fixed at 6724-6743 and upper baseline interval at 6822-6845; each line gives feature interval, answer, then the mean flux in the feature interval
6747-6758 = 2.5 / 6.21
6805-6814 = 0.8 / 6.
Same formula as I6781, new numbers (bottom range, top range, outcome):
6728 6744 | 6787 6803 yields 0.73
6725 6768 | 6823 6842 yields 0.84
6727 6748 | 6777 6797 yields 0.76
